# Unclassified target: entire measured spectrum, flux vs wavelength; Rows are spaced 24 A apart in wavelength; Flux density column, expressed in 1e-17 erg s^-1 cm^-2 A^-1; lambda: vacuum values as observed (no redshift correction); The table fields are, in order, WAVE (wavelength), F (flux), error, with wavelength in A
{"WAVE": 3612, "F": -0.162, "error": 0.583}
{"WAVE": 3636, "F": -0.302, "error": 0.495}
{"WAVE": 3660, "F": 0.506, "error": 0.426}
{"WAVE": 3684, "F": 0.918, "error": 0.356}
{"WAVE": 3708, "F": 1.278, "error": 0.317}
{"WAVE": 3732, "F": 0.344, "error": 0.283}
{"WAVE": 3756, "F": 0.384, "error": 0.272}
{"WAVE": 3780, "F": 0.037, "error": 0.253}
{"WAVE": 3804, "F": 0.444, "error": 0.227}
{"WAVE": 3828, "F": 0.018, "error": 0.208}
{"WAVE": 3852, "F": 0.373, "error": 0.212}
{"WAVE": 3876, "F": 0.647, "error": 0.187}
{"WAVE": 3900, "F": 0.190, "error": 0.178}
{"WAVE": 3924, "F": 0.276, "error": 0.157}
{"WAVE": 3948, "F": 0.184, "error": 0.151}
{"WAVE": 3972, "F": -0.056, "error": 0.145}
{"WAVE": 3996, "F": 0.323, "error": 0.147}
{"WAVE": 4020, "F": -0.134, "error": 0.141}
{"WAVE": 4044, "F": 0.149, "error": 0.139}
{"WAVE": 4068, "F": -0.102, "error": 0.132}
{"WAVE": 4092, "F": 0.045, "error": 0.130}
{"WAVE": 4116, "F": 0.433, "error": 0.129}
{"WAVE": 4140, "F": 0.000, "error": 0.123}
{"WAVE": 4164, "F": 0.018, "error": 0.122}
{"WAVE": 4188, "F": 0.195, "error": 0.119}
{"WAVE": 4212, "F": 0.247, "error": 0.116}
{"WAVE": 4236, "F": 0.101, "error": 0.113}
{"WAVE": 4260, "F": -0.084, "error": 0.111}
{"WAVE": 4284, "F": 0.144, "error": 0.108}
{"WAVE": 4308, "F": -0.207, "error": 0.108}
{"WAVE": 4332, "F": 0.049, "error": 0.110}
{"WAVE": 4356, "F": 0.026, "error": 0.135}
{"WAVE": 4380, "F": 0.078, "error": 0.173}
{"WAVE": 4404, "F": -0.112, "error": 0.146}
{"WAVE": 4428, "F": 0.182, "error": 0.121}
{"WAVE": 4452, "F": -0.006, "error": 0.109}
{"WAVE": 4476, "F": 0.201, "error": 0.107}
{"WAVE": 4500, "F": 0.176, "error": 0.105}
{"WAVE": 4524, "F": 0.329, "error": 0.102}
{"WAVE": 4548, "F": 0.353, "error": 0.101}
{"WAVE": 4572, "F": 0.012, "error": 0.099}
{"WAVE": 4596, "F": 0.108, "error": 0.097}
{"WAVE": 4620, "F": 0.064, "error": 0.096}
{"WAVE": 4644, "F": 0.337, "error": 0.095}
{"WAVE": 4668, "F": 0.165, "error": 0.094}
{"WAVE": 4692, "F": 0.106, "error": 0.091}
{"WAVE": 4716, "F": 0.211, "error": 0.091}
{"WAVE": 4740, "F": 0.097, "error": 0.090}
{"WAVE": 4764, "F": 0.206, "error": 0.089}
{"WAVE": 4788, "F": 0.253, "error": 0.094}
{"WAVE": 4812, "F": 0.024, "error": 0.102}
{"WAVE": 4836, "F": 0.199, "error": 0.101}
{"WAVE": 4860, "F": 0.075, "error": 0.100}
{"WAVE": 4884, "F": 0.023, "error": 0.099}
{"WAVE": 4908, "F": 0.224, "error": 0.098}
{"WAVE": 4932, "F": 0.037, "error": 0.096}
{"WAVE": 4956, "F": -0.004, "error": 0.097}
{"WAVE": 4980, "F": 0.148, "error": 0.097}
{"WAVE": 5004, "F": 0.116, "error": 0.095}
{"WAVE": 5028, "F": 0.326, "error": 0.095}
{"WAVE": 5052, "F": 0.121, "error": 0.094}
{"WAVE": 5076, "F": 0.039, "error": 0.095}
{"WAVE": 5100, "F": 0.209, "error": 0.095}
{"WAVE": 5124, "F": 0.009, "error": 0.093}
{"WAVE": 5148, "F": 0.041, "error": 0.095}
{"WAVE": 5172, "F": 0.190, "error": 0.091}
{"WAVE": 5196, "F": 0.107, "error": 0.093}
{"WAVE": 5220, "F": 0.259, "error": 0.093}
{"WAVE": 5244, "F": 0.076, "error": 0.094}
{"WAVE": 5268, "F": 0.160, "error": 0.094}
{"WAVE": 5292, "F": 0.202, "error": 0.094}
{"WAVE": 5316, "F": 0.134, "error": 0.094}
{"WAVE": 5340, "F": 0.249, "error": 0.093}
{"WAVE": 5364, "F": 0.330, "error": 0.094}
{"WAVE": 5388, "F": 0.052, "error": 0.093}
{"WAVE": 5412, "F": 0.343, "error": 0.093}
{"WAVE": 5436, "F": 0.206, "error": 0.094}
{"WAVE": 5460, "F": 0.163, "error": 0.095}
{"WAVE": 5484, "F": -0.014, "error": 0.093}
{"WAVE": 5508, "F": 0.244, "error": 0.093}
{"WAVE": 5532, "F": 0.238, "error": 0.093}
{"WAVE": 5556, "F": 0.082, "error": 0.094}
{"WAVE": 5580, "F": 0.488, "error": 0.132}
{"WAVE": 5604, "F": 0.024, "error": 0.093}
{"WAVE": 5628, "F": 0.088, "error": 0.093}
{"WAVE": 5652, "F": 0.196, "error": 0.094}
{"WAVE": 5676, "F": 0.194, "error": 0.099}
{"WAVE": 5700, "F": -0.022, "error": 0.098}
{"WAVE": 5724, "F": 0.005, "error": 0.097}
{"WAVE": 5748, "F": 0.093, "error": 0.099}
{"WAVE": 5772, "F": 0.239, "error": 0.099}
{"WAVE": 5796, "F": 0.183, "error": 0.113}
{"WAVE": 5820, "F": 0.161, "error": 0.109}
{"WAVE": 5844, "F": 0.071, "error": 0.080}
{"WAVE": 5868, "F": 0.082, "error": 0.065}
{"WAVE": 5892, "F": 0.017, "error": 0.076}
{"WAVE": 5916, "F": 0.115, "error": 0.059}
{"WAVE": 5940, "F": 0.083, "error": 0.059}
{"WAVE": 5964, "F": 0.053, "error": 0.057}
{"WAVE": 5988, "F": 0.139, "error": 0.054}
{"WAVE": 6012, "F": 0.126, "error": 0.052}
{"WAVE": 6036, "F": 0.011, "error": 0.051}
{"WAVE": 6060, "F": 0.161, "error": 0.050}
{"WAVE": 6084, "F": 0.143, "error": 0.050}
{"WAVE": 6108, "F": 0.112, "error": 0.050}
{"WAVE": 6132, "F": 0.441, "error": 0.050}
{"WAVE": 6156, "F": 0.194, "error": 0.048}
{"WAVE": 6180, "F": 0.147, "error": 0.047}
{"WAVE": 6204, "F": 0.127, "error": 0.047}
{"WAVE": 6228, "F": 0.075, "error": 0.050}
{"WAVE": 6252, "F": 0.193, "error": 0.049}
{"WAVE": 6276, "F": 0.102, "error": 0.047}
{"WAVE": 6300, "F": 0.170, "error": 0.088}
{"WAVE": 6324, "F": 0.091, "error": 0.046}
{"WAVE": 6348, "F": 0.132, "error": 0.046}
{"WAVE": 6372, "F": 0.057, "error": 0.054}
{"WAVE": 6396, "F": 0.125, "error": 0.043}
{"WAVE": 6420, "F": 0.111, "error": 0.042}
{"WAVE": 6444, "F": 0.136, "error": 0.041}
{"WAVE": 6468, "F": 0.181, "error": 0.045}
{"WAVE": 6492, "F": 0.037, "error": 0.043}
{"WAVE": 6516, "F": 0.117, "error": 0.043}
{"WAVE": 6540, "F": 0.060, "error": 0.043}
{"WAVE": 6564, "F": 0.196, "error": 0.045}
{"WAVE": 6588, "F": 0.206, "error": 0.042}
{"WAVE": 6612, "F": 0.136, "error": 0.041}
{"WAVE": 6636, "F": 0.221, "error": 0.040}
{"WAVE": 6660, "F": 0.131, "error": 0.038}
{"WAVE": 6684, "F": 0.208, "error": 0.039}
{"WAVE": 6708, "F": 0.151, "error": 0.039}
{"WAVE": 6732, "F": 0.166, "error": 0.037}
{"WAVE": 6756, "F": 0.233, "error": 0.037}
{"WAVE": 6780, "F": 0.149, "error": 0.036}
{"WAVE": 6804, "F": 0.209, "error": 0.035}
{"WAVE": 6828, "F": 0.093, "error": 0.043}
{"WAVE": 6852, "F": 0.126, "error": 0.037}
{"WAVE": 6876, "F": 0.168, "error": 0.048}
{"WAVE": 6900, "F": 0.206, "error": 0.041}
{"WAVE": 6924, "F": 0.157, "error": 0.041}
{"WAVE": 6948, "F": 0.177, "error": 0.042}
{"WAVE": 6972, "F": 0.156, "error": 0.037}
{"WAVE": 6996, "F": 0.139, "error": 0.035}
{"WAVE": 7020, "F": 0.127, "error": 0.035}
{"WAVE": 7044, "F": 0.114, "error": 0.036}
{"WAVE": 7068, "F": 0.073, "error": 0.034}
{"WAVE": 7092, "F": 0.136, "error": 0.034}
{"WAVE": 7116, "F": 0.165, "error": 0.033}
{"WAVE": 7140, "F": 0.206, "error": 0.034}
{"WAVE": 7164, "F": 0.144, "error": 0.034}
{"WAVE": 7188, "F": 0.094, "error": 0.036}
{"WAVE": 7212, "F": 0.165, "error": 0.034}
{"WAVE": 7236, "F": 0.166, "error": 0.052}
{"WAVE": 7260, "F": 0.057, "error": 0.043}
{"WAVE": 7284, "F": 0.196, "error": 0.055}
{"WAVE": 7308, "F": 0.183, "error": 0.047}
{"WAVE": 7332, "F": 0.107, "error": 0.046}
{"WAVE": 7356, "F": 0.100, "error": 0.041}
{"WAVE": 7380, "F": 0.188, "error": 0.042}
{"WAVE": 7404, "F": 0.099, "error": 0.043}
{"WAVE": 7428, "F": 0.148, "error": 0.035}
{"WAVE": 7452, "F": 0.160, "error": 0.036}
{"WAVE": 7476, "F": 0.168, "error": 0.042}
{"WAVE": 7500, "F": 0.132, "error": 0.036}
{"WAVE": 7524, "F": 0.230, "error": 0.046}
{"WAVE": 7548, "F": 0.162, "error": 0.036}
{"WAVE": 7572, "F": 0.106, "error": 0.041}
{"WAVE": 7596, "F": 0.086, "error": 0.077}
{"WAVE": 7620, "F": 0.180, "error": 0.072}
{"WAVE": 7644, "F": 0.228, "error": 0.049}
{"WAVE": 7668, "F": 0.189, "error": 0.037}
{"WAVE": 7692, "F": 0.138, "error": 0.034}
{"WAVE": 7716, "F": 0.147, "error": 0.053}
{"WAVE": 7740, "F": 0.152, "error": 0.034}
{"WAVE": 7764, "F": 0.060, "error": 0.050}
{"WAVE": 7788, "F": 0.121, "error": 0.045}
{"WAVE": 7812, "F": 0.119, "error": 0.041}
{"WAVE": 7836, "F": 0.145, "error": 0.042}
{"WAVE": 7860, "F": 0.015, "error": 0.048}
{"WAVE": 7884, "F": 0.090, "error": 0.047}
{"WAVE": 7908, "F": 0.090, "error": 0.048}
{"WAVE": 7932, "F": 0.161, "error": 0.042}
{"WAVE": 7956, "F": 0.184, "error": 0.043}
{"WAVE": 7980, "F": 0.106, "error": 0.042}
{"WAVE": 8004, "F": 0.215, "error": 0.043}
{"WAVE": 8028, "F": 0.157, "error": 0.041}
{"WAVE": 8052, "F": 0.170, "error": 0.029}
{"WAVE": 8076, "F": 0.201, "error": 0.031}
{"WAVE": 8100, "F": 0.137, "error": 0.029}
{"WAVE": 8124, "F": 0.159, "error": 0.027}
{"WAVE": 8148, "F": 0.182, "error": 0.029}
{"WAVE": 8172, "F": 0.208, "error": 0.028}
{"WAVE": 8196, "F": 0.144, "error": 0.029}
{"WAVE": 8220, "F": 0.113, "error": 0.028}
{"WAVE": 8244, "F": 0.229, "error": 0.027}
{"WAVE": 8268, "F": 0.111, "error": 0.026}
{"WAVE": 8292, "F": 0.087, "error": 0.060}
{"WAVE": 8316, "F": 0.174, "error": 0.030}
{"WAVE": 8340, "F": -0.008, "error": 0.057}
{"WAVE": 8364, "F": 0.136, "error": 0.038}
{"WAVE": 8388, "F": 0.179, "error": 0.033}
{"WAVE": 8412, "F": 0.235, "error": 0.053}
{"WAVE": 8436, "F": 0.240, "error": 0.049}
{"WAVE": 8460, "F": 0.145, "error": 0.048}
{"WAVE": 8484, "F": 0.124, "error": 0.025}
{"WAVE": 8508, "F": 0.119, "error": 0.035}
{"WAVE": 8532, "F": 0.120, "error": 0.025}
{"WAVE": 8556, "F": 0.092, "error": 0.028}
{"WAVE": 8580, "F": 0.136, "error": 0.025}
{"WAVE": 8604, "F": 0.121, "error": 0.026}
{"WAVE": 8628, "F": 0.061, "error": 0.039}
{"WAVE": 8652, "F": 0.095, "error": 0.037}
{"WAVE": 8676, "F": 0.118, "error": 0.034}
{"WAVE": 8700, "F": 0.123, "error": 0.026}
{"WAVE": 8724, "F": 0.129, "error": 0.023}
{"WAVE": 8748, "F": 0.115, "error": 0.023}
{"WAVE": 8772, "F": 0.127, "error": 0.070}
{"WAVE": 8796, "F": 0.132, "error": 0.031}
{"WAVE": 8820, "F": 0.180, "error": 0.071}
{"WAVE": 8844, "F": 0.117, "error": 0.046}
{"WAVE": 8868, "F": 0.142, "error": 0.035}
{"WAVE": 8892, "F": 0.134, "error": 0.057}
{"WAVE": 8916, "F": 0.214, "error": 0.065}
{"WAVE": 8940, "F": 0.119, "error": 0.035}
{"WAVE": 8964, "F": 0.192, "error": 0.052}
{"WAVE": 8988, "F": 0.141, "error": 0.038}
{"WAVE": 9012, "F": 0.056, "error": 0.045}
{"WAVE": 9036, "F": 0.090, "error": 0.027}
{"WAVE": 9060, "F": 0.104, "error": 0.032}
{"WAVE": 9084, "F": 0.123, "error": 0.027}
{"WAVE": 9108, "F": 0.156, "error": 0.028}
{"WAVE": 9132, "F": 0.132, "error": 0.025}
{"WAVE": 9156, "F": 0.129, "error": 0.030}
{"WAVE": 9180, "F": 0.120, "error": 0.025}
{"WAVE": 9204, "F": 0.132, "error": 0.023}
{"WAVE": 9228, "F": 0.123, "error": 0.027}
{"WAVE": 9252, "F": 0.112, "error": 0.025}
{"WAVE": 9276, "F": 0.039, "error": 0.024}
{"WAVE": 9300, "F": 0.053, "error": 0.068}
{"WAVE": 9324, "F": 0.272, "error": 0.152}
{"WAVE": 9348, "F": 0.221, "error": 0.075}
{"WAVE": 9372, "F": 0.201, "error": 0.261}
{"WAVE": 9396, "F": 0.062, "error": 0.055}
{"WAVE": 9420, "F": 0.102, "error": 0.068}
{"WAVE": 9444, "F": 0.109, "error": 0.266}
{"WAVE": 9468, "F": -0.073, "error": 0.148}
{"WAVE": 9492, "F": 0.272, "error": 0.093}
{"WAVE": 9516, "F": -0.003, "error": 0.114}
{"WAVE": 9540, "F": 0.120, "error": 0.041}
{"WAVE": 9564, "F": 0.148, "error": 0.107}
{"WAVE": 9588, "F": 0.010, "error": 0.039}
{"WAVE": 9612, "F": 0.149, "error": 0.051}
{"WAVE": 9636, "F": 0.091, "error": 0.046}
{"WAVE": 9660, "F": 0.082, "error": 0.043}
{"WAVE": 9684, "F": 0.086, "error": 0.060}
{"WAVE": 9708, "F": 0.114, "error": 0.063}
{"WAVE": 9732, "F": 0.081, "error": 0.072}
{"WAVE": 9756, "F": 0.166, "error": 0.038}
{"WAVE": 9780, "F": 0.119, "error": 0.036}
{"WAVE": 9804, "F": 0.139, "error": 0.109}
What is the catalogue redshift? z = 0.64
